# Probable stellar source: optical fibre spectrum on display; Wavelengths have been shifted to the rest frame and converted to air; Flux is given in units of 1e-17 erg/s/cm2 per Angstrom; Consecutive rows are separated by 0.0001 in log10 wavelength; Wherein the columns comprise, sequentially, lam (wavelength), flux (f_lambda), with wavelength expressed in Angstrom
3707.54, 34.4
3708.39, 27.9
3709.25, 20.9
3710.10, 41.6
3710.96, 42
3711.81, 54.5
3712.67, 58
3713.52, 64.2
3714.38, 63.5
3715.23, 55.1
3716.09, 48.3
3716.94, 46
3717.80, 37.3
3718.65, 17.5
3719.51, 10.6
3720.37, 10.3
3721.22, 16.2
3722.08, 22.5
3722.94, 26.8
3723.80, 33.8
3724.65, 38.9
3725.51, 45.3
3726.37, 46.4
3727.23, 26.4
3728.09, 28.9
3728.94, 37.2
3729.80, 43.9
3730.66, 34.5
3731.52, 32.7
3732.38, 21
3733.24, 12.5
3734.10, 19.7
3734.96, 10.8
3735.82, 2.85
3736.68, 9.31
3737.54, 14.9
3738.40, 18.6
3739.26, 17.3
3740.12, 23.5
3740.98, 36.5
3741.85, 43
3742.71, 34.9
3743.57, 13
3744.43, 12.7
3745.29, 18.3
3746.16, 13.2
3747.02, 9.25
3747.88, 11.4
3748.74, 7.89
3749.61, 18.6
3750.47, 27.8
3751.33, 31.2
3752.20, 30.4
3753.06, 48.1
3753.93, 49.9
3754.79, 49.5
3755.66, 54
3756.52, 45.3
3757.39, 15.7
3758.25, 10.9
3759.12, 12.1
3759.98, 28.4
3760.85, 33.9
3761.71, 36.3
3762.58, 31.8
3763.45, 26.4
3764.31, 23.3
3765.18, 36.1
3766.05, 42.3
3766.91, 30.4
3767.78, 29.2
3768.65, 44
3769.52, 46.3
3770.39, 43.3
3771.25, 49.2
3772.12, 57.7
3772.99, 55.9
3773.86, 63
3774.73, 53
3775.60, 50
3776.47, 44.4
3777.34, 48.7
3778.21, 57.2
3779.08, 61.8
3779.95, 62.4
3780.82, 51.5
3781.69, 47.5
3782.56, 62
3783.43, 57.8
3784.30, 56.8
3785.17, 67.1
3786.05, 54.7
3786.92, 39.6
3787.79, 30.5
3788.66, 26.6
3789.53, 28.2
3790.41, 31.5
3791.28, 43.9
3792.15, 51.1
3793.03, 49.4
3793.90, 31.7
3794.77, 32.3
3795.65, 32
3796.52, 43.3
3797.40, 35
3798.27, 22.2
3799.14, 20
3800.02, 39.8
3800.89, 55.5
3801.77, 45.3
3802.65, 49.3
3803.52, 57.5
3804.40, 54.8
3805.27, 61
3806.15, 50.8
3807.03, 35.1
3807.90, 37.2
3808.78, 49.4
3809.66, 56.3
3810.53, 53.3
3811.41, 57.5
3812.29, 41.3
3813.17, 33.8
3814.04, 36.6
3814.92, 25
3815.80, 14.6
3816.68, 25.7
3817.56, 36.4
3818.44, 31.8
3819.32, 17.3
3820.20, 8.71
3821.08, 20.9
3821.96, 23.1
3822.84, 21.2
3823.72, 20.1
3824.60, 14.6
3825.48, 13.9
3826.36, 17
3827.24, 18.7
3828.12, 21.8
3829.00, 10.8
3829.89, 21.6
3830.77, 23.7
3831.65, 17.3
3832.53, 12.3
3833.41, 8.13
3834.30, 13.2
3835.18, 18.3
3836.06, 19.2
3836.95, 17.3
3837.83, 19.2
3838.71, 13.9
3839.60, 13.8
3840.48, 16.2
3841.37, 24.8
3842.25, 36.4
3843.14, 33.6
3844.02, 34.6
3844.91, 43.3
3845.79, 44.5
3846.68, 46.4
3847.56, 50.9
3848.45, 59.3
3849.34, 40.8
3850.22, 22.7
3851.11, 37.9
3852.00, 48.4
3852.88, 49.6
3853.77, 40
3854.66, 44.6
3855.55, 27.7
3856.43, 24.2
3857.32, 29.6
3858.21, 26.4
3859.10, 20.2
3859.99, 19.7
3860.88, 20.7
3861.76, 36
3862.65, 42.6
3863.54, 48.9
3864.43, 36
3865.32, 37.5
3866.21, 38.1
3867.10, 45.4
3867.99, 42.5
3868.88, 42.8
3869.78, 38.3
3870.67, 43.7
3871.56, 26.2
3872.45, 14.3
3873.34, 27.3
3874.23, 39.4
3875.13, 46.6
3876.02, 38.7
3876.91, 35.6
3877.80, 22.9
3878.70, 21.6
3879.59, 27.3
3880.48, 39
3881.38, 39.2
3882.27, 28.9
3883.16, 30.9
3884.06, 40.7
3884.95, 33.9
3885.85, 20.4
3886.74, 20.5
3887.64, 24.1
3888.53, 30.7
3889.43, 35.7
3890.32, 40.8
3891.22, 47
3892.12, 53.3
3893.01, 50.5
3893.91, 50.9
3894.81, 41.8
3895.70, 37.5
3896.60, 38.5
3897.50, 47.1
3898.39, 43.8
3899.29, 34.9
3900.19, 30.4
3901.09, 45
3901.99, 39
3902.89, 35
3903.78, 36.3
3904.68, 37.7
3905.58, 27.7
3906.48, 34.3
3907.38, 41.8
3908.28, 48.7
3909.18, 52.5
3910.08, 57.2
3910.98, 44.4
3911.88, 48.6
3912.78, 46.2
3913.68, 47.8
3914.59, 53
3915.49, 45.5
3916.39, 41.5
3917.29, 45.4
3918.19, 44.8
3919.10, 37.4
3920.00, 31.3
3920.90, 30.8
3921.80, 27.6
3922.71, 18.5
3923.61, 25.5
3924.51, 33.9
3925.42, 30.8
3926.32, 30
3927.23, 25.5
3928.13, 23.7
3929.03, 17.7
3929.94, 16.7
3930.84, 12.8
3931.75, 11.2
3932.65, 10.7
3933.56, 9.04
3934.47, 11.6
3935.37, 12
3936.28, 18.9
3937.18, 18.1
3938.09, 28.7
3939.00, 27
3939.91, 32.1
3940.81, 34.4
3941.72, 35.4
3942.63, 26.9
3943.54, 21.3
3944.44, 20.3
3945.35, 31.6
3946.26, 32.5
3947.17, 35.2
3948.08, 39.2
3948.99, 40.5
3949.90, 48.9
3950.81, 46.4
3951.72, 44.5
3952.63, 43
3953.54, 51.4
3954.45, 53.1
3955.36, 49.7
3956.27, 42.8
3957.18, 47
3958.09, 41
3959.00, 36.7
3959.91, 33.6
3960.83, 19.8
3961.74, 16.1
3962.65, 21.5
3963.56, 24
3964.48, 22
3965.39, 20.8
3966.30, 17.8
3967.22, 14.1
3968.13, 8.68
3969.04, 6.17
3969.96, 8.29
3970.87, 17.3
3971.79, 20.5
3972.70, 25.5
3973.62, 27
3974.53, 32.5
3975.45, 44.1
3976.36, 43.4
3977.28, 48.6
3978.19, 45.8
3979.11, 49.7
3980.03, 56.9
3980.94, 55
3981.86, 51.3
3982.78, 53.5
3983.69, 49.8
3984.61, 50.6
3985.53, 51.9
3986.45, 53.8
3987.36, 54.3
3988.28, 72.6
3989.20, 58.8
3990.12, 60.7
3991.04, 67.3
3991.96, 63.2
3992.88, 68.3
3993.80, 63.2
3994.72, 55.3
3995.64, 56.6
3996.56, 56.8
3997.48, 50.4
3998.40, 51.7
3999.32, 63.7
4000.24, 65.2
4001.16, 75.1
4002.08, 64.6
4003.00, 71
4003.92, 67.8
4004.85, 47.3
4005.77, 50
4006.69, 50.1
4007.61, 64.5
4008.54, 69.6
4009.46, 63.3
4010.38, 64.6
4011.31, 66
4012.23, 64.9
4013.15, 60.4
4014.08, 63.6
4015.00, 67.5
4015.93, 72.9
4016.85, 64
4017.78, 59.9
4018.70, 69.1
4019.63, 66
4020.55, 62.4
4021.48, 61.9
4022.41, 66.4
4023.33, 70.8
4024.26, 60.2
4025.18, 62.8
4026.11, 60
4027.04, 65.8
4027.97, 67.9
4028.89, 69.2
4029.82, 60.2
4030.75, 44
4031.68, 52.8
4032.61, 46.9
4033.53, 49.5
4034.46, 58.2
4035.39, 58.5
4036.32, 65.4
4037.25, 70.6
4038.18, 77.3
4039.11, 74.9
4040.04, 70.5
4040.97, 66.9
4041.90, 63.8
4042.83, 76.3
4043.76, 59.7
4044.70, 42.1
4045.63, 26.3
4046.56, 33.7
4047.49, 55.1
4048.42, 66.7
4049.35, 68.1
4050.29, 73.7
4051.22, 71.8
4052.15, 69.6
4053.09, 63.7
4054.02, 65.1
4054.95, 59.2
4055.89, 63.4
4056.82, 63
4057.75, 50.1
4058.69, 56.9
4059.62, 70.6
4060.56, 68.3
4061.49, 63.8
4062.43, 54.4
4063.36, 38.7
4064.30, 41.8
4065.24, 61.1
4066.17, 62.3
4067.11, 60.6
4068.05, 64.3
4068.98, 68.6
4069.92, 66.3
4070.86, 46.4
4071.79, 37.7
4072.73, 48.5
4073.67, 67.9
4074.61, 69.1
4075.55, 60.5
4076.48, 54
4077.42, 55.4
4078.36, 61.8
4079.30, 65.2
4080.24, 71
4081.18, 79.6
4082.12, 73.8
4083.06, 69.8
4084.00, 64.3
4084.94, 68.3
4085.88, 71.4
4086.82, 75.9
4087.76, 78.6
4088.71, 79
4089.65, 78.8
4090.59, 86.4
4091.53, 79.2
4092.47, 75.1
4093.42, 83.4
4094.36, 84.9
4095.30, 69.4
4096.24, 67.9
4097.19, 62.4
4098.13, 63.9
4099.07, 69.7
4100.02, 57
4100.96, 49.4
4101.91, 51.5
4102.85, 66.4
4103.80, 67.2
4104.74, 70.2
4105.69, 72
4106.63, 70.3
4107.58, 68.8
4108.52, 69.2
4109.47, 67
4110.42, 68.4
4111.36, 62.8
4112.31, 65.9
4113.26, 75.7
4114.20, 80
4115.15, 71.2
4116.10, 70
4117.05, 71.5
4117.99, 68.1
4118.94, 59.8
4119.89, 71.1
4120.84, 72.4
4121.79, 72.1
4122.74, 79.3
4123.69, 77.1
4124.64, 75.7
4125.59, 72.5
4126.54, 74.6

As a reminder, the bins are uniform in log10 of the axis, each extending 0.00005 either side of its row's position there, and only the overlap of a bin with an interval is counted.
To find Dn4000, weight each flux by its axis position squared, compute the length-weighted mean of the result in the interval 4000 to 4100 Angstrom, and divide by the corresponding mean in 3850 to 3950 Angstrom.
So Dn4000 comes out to 2.0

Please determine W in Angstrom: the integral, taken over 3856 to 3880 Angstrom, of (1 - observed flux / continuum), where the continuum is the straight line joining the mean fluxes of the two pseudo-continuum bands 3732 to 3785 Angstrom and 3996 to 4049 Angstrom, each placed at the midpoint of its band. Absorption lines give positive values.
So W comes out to 6.6 Angstrom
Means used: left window 34.2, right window 61.4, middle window 33.1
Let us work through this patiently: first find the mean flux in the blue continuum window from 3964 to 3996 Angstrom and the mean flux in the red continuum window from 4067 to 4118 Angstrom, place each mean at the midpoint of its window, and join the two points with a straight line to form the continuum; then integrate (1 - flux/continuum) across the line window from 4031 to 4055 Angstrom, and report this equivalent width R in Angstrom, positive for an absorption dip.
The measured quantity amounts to -1.8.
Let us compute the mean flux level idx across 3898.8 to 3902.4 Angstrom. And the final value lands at 37.3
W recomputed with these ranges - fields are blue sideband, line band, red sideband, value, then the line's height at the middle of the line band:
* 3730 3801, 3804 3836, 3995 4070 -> 9.4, 40.4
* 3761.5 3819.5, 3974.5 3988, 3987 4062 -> 1.9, 58.5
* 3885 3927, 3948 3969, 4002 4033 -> 6.8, 49.8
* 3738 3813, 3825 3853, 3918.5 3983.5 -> 7.0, 36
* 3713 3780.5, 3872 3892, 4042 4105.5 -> 5.9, 45.9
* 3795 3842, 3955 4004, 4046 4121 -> 7.2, 51.3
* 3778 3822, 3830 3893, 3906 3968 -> 8.3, 37.4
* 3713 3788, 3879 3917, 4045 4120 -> 6.9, 48.4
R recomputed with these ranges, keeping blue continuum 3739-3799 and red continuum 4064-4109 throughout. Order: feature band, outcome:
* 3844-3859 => 1.9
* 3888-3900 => 1.7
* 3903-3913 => 1.5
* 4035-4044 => -0.9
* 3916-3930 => 5.7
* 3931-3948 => 9.5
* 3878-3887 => 3.3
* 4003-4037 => -0.7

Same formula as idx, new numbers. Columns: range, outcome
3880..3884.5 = 35.7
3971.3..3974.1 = 24.3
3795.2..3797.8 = 36.7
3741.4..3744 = 30.3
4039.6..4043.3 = 69.4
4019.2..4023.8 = 65.5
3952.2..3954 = 47.3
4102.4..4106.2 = 69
